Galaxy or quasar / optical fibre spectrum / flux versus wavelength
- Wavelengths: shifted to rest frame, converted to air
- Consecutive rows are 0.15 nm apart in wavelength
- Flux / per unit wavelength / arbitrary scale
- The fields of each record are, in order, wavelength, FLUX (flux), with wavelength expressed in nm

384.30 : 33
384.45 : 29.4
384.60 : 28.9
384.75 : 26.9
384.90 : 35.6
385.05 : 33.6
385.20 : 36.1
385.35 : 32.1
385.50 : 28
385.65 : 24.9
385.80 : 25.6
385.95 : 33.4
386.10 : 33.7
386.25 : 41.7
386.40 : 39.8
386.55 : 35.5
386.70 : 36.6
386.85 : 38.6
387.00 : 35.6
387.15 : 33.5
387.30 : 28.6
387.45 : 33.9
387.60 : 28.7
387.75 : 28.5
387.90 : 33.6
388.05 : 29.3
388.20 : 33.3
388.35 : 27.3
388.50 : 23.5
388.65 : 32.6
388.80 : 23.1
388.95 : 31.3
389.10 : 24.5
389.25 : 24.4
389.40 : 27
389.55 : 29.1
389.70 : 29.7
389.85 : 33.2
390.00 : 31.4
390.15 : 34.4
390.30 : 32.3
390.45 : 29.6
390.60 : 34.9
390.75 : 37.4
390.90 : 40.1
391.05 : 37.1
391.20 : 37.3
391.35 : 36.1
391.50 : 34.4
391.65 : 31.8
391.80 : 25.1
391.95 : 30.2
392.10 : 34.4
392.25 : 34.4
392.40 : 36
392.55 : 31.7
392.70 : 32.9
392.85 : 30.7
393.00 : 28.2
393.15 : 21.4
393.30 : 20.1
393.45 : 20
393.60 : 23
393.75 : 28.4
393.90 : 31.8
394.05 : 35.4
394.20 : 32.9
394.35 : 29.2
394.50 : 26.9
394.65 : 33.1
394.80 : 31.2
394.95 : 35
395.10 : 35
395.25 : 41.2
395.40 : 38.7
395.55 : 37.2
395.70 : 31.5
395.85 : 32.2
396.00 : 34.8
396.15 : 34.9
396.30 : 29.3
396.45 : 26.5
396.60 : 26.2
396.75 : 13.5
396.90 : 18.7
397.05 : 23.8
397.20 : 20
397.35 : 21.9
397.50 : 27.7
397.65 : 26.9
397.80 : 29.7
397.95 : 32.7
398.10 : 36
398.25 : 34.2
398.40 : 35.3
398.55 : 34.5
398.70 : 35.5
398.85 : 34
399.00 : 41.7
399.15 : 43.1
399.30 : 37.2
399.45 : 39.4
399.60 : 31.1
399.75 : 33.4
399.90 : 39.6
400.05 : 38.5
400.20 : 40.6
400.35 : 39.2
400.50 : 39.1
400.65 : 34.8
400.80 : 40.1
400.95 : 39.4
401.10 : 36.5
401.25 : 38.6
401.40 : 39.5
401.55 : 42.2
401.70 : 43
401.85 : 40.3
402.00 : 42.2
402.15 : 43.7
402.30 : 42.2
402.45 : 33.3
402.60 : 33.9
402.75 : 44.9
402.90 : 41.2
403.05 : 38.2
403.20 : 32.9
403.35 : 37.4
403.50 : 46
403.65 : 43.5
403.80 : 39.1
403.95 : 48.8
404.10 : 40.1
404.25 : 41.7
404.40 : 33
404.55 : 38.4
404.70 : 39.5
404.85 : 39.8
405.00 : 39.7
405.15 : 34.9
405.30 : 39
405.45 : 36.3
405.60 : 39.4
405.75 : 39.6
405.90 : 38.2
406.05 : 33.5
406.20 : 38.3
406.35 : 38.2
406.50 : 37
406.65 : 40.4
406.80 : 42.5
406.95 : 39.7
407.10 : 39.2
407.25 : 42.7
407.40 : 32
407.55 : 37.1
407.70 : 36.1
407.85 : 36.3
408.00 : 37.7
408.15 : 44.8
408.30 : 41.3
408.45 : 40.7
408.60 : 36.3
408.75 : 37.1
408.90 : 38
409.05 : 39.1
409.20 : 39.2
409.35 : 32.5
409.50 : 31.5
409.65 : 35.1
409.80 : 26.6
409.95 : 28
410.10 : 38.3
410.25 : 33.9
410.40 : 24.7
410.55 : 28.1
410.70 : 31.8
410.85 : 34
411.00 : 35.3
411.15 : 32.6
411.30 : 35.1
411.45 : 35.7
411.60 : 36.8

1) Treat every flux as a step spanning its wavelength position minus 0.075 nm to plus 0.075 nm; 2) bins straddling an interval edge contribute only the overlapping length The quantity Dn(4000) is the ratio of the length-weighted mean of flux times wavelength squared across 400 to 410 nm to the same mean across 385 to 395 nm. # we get 1.33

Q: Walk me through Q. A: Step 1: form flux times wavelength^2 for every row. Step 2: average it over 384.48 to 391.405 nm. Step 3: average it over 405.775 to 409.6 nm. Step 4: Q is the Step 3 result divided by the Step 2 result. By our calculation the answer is 1.3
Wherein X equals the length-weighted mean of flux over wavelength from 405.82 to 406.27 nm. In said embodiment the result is 36.7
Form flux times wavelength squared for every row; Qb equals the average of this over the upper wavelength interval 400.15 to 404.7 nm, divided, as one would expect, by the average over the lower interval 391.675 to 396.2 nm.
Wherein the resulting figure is 1.33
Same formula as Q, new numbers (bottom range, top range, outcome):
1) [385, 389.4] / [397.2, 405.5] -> 1.29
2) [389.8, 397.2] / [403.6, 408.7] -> 1.34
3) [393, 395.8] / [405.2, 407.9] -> 1.32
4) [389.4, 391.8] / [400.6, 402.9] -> 1.26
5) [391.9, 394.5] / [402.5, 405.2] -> 1.42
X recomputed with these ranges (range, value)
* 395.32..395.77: 35.9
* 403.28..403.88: 41.6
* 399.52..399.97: 34.7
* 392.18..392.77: 33.8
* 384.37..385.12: 30.9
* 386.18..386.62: 39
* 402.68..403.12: 41.4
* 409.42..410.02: 30.3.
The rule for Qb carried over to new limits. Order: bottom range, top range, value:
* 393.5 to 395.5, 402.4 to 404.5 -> 1.28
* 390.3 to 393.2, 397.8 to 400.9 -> 1.16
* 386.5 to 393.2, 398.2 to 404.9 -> 1.30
